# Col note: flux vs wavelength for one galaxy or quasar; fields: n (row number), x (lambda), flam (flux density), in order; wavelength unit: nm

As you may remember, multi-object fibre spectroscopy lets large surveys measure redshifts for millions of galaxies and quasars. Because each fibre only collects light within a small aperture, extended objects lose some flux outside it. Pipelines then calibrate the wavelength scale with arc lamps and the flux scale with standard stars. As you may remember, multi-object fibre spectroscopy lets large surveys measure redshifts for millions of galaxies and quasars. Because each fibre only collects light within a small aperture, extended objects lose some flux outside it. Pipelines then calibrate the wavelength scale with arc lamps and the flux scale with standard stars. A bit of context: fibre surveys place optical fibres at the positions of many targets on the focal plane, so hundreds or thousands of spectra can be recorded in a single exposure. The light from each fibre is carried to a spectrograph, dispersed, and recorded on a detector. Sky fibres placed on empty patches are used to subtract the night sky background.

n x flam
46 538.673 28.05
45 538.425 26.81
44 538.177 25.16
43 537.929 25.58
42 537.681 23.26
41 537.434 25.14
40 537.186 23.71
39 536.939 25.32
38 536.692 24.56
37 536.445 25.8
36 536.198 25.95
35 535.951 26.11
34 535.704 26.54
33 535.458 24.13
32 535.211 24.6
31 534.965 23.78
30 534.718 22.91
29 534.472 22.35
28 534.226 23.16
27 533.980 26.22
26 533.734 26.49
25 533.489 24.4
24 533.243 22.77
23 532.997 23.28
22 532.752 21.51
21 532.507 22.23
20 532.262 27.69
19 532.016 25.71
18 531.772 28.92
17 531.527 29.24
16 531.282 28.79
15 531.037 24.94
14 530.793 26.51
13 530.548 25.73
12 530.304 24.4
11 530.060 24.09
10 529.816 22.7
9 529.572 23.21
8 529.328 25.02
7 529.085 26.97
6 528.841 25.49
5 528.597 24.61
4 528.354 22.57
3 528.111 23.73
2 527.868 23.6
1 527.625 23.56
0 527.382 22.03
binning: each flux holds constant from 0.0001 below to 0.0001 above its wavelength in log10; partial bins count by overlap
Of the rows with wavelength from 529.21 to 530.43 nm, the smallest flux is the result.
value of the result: 22.7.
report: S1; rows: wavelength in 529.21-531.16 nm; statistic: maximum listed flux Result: 26.51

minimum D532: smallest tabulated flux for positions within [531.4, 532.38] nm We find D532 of 25.71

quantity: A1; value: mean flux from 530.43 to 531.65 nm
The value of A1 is 27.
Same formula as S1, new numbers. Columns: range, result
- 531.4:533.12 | 29.24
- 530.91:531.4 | 28.79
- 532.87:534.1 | 26.49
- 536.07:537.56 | 25.95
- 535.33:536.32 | 26.54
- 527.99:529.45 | 26.97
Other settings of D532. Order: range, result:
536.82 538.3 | 23.26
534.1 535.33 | 22.35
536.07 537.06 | 24.56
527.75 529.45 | 22.57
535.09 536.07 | 24.13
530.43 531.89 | 24.94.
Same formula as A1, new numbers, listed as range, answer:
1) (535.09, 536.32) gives 25.5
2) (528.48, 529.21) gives 25.7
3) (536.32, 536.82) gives 25.2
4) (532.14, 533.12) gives 23.7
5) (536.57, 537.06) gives 25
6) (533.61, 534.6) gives 24.6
